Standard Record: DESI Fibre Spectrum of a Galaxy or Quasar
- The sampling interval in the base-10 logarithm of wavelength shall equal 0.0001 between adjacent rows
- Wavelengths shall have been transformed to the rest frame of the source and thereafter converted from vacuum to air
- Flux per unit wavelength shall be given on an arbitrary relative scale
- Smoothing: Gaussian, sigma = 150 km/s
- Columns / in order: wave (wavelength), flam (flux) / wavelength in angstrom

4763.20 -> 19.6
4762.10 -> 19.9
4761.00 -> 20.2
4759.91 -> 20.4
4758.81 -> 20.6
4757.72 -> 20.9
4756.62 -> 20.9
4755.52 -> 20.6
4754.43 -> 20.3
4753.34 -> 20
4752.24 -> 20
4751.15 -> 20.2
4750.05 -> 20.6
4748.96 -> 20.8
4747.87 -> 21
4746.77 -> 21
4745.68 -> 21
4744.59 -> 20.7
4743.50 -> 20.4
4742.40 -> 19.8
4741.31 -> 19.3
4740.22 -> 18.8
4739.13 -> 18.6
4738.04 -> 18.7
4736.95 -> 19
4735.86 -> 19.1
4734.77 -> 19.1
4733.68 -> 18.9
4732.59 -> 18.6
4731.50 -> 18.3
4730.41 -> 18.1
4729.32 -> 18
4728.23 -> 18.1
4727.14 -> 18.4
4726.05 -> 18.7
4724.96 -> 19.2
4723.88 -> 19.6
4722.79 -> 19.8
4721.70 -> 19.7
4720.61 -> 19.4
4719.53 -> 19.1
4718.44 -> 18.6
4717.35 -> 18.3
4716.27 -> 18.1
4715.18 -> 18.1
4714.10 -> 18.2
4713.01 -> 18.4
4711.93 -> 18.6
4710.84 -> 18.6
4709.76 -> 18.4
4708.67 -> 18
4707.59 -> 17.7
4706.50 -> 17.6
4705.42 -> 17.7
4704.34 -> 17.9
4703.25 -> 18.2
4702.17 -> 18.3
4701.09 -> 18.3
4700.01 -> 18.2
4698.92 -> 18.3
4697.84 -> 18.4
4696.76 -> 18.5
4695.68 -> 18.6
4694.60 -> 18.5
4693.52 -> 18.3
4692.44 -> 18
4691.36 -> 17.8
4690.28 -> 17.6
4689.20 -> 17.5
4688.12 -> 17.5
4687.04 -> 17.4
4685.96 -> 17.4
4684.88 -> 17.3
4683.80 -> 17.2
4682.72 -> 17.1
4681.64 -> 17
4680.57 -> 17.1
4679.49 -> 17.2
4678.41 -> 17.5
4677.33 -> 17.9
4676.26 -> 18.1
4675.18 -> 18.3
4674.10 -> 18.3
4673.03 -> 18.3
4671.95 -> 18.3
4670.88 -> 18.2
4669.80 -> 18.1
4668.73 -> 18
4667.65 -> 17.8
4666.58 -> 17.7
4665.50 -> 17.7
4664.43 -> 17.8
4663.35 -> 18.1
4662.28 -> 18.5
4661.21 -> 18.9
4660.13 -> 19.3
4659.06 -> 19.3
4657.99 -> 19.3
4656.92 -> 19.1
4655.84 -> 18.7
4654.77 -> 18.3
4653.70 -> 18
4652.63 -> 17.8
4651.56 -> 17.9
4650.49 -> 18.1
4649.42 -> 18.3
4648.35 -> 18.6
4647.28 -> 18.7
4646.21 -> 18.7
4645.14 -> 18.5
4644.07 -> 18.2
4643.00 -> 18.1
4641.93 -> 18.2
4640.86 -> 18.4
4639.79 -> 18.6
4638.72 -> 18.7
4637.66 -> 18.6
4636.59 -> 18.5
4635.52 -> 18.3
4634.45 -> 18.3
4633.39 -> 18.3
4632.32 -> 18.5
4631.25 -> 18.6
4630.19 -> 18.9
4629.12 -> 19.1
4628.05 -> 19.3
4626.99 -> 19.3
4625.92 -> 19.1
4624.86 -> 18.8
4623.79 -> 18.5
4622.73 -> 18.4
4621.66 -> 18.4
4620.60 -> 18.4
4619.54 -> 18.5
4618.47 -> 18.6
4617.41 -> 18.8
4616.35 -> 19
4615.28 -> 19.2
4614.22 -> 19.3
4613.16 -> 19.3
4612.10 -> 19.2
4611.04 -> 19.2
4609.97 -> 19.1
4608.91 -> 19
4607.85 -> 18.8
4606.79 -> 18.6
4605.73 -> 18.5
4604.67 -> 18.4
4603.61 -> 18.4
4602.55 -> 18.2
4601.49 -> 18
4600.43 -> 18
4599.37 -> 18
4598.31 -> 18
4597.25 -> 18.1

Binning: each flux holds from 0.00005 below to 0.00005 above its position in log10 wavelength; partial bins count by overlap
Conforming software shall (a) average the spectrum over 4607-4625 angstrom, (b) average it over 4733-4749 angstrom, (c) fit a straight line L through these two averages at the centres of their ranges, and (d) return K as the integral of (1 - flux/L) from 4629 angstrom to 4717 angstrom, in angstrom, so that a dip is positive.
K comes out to 4.9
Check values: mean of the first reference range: 18.8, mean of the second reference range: 19.7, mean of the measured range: 18.2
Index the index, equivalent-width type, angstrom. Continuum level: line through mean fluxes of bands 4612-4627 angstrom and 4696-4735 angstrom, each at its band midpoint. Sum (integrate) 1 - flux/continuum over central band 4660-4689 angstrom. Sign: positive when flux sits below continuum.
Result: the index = 1.2 angstrom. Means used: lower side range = 18.8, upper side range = 18.5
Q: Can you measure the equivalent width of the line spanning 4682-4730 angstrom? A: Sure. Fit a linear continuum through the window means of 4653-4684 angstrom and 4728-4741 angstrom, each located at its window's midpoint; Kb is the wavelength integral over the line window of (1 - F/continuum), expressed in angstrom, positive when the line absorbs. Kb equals 0.5 angstrom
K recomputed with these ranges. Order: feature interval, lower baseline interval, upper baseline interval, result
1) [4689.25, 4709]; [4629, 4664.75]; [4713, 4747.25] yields 0.8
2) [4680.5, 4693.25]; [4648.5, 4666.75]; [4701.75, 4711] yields 0.5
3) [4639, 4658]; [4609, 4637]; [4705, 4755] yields 0.5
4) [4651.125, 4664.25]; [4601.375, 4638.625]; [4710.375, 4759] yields 0.3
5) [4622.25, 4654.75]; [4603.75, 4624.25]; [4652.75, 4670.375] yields 0.1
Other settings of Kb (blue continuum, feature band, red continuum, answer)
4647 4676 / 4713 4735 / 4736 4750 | 1.0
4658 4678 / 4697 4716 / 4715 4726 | 0.6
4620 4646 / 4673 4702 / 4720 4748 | 1.7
